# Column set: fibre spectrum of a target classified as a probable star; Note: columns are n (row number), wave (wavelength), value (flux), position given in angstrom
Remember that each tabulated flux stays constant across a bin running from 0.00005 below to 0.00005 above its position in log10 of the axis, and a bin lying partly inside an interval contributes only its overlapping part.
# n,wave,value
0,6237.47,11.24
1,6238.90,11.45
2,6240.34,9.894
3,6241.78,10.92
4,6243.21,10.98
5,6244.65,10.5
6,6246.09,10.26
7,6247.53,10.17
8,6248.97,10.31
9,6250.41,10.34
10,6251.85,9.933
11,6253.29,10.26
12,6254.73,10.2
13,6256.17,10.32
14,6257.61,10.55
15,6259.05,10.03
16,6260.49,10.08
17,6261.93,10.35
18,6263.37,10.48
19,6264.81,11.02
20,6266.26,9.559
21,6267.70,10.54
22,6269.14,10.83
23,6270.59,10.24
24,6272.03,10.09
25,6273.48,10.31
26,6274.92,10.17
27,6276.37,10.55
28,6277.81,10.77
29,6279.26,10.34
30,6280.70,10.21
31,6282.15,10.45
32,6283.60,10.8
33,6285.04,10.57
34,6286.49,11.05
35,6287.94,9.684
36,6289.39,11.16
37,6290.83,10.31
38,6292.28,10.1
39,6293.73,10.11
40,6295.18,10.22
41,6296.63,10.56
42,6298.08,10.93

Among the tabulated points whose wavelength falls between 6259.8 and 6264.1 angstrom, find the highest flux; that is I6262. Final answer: 10.48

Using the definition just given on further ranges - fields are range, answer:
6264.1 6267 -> 11.02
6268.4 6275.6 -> 10.83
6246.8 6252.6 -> 10.34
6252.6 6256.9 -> 10.32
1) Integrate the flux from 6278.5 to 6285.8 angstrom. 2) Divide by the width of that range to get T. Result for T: 10.5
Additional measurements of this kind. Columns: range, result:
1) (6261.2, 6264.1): 10.4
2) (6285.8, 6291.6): 10.5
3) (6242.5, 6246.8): 10.6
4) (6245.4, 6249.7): 10.2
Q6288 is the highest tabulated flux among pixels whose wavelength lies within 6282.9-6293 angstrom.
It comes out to 11.16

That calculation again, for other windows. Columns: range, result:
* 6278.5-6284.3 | 10.8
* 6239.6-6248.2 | 10.98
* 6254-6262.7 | 10.55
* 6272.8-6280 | 10.77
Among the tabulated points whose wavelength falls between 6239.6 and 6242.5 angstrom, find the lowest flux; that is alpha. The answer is 9.894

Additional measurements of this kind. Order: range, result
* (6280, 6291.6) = 9.684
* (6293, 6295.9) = 10.11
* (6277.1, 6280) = 10.34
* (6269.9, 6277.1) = 10.09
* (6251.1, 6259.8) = 9.933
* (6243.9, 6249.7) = 10.17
